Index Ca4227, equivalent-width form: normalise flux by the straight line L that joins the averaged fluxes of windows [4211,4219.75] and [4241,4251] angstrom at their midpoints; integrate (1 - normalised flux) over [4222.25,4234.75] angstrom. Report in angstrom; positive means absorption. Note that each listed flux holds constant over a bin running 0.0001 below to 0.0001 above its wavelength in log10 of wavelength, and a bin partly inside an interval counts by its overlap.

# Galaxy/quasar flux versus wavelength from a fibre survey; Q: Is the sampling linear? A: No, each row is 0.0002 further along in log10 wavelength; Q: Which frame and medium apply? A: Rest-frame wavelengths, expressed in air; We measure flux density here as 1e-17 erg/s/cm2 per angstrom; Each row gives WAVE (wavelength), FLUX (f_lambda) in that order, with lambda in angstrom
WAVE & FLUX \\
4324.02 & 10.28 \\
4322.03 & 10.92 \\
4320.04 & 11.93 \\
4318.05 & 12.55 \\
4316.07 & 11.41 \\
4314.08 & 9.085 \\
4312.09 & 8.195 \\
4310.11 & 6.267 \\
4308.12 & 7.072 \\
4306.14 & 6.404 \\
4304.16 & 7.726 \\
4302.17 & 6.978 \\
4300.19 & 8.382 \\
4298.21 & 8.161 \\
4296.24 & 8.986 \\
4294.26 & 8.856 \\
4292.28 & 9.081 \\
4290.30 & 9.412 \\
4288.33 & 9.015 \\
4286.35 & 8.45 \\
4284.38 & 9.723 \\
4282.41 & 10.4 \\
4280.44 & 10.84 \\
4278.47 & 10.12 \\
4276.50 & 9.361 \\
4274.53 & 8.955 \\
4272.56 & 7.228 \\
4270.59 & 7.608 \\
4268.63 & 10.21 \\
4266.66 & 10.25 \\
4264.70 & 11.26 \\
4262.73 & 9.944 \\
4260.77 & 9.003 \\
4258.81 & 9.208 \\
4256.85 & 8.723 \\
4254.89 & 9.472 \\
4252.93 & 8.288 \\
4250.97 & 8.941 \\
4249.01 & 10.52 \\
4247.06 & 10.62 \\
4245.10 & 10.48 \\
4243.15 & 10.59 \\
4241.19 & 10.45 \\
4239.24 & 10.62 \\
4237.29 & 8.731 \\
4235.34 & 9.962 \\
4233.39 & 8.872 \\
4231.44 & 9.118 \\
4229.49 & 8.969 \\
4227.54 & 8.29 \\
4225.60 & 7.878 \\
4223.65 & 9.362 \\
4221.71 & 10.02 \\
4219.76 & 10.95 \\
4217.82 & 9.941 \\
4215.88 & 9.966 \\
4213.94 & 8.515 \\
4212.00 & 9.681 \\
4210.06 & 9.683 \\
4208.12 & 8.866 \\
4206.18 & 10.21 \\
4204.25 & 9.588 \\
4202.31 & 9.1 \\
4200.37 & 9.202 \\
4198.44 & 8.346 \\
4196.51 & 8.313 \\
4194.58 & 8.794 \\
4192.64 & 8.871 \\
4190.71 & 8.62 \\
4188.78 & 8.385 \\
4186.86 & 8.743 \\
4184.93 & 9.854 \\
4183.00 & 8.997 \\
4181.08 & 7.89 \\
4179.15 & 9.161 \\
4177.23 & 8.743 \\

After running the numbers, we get 1.4 angstrom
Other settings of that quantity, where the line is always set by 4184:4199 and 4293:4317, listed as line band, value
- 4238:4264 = -4.1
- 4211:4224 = -1.8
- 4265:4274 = -0.7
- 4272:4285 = -2.1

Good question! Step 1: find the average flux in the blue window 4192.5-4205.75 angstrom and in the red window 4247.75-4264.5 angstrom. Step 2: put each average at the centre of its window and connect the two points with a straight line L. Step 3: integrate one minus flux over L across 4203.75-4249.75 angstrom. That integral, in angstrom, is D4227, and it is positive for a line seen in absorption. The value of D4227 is -2.5 angstrom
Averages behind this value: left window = 8.94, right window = 9.38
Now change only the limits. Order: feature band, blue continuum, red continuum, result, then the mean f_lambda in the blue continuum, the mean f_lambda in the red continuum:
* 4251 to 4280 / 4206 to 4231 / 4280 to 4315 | -1.5 angstrom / 9.38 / 8.46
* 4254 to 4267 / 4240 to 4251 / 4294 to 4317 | 0.2 angstrom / 10.4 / 8.09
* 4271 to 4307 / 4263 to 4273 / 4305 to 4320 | 1.7 angstrom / 9.47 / 8.91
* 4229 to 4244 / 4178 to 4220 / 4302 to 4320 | -1.2 angstrom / 9.14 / 8.66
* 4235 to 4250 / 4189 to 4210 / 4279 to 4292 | -1.5 angstrom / 9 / 9.63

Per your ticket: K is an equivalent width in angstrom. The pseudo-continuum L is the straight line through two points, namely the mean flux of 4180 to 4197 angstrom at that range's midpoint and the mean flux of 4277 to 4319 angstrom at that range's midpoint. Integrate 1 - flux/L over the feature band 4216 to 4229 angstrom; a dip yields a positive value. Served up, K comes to -0.9 angstrom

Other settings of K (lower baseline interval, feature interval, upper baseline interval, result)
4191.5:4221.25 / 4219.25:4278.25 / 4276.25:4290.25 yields 0.5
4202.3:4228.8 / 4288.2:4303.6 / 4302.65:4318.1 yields -0.2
